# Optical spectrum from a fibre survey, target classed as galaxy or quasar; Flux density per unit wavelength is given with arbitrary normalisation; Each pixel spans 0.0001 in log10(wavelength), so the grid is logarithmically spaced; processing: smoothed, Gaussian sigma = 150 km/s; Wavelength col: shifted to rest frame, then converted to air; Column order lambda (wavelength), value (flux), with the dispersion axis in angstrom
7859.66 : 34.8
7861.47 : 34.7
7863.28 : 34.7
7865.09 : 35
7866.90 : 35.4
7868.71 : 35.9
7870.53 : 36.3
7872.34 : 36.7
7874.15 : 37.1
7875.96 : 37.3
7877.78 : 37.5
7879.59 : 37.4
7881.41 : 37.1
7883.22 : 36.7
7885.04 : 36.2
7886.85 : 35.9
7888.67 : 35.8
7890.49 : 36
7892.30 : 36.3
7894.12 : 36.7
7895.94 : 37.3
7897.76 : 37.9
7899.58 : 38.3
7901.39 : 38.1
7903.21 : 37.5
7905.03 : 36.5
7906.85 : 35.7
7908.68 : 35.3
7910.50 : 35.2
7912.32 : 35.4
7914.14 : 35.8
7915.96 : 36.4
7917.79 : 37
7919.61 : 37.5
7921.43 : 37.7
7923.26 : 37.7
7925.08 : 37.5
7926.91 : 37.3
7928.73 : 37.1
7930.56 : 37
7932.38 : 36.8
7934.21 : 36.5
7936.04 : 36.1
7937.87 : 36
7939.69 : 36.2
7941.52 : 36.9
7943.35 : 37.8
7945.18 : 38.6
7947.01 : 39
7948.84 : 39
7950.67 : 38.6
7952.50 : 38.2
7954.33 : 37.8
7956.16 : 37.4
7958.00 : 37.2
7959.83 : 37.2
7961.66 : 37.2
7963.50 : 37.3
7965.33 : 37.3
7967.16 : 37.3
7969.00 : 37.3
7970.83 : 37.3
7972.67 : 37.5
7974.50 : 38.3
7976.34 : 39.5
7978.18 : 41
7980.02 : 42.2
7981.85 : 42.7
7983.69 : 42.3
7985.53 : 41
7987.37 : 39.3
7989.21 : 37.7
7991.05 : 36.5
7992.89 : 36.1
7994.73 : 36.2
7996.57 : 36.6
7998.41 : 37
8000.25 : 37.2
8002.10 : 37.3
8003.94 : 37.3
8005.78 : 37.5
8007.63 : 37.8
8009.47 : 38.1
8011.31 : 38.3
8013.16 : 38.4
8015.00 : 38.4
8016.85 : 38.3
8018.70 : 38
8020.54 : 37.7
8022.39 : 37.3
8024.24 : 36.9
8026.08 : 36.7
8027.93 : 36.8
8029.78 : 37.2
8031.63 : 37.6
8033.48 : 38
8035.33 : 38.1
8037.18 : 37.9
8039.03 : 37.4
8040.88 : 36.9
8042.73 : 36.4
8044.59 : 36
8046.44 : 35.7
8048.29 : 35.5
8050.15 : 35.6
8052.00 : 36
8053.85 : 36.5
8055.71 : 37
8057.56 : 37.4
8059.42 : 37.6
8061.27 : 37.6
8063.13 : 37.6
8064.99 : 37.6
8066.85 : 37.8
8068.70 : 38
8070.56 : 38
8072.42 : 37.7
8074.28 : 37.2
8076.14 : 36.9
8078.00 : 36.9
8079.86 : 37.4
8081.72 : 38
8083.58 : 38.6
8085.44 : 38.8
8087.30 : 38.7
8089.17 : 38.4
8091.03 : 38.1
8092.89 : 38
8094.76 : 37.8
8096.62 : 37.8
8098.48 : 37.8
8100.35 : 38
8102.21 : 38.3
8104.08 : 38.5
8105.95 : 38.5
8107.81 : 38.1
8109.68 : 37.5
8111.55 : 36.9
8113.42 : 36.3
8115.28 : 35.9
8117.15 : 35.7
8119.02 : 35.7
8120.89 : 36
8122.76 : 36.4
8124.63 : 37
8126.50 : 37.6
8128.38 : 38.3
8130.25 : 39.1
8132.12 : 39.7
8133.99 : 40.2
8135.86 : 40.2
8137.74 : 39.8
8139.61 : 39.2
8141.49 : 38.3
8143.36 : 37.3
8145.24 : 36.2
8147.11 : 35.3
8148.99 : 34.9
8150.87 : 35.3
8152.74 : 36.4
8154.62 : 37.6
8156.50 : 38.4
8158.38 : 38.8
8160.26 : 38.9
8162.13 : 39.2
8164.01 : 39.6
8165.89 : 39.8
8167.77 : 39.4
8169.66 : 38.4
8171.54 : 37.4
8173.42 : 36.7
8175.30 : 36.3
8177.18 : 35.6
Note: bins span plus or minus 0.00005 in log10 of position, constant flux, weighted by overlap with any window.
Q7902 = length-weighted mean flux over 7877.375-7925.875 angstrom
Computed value 36.7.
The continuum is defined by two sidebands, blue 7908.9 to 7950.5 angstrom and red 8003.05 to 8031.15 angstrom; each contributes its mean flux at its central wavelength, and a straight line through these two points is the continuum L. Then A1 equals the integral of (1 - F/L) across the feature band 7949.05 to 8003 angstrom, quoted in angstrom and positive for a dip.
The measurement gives -1.3 angstrom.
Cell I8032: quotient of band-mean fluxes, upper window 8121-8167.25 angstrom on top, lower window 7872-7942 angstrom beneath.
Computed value 1.03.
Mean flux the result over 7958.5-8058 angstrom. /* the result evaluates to 37.7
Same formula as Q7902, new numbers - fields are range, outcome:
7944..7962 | 38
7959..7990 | 39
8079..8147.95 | 37.8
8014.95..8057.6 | 37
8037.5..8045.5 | 36.8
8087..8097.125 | 38.1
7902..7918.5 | 36.1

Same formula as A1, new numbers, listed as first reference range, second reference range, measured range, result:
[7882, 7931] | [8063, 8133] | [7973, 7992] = -1.47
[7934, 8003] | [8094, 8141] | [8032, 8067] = 0.89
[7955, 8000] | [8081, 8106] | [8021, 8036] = 0.37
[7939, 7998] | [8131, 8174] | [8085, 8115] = 0.21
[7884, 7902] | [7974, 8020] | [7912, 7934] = 0.21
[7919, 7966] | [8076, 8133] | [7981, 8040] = -0.64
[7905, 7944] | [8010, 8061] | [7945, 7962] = -0.59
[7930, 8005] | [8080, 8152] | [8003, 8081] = 1.04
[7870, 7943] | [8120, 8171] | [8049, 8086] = 0.23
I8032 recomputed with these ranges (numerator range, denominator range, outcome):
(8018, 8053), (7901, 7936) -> 1.01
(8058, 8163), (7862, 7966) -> 1.02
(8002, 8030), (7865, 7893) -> 1.03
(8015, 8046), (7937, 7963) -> 0.99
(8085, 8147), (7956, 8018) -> 0.99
